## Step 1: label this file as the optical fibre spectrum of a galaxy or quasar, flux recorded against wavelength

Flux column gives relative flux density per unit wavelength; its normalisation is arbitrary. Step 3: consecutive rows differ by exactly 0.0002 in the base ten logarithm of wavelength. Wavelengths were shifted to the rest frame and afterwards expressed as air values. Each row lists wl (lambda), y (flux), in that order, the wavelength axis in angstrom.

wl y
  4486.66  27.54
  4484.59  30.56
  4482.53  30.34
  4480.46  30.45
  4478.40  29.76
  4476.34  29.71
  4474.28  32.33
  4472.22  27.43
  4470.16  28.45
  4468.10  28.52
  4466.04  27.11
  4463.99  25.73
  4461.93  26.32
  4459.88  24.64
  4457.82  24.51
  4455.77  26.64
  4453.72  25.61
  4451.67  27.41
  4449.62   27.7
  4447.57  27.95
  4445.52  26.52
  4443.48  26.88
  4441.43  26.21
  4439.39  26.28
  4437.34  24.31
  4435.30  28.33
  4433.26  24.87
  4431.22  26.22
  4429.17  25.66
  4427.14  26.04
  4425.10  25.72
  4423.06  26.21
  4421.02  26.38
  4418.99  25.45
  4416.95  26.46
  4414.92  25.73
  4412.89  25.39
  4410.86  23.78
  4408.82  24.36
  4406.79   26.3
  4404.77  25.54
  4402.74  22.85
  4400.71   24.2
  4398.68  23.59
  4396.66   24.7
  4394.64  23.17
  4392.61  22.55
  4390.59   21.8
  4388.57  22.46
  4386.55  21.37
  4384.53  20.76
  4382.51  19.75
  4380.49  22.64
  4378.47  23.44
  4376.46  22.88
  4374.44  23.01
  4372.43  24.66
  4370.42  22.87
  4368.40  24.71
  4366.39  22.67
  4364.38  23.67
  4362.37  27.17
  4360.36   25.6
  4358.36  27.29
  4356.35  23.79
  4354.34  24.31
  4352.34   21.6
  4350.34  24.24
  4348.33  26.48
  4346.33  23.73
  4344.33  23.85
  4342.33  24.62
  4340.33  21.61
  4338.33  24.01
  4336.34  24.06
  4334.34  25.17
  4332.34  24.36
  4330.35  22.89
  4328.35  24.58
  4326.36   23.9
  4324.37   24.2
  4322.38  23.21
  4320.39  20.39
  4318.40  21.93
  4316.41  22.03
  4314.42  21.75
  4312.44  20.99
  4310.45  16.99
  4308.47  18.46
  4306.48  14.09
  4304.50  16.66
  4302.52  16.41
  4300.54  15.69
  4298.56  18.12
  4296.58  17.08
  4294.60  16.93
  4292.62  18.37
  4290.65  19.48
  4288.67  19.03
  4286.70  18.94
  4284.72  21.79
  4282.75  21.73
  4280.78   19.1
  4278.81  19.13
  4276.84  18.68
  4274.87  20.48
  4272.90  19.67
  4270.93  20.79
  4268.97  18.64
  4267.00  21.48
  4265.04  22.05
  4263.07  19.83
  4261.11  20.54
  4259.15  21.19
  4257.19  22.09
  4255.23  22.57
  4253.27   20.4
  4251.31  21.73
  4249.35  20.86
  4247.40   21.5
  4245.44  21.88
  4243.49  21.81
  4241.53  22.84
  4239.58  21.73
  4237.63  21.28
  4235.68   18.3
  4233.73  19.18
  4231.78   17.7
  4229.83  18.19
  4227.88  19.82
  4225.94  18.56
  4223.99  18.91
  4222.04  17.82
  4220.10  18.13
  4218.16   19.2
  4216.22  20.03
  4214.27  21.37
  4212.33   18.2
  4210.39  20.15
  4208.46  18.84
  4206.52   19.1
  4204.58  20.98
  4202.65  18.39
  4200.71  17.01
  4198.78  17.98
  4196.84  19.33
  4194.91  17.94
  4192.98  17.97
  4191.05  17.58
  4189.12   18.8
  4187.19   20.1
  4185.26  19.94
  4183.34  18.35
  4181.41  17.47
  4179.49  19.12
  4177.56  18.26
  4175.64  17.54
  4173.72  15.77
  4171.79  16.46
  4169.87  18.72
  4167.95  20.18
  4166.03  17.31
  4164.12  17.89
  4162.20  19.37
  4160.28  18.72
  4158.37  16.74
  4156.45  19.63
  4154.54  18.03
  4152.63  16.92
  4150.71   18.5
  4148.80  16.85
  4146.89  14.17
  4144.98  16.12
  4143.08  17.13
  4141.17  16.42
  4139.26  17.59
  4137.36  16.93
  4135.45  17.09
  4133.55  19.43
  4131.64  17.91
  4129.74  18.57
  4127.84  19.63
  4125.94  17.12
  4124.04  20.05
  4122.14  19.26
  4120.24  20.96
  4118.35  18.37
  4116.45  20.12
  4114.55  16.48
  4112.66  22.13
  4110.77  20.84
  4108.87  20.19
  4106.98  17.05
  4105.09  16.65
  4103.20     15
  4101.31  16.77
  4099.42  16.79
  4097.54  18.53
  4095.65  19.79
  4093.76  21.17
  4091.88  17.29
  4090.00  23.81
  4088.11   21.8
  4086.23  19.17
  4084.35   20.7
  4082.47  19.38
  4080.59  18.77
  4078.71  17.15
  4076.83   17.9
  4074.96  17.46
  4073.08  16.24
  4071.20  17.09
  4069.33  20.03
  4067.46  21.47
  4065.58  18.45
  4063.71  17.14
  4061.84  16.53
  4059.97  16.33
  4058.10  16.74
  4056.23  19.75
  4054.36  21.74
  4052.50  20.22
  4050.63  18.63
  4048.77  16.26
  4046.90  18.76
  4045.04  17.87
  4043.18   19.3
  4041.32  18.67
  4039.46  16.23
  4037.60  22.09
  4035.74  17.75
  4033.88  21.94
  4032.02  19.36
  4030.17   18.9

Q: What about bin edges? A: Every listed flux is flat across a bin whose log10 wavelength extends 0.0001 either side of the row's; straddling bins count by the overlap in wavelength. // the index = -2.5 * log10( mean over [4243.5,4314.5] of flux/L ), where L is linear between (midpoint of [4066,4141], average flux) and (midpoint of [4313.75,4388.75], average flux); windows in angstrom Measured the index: 0.13 mag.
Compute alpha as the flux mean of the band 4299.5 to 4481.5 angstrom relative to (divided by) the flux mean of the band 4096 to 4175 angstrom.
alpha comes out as 1.3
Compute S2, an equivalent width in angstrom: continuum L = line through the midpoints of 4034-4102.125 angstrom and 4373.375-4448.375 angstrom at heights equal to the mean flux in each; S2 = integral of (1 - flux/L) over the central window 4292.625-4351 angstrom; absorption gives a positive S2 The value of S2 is 4.6 angstrom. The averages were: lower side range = 18.8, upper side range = 24.6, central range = 21.3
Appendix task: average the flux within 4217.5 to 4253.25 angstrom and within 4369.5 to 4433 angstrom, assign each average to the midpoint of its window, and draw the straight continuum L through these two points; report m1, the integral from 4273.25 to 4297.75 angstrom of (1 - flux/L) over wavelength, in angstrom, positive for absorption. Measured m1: 2.3 angstrom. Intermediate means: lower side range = 20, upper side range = 24.1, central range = 19.2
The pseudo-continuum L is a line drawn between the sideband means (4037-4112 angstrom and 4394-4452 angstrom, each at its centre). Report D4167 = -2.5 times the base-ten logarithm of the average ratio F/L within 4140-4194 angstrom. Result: 0.15 mag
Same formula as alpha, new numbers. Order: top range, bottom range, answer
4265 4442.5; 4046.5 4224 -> 1.23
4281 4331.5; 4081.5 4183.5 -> 1.08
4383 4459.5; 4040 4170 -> 1.36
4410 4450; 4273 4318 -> 1.39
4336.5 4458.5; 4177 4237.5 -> 1.31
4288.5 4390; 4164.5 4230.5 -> 1.18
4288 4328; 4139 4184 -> 1.10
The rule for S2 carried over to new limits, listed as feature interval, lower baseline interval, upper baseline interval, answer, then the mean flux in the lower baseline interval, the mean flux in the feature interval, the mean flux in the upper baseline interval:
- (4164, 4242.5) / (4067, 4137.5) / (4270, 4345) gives 3.3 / 18.8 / 18.9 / 20.6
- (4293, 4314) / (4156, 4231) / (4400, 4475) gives 4.5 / 18.6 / 17.3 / 26.2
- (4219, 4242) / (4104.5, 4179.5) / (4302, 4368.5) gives 1.1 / 18.1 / 19.3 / 22.7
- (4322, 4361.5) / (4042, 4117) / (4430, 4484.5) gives 0.8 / 18.7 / 24.2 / 27.4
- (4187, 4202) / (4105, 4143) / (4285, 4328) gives 0.5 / 18.6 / 18.2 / 19.4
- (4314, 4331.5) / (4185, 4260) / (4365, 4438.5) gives -0.5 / 19.7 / 22.8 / 24.2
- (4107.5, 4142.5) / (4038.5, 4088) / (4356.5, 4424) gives 1.2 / 18.4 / 18.8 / 24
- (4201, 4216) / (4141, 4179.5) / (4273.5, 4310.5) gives -1.4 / 17.6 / 19.5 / 18.3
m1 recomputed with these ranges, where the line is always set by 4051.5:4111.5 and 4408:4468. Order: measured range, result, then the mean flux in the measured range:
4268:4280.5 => 1.72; 19.5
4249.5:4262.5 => 0.56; 21.3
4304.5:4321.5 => 2.93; 19.4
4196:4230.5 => 3.86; 19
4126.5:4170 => 4.90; 17.8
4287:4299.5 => 2.63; 18.2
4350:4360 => 0.00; 24.4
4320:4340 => 0.10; 23.7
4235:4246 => 0.30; 21.4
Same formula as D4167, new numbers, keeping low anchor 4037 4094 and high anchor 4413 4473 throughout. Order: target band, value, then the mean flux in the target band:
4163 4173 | 0.16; 18.1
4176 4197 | 0.15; 18.6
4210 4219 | 0.11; 19.8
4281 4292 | 0.16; 20.1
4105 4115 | 0.03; 19.2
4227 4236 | 0.19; 18.6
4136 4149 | 0.23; 16.5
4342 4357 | 0.02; 24.1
